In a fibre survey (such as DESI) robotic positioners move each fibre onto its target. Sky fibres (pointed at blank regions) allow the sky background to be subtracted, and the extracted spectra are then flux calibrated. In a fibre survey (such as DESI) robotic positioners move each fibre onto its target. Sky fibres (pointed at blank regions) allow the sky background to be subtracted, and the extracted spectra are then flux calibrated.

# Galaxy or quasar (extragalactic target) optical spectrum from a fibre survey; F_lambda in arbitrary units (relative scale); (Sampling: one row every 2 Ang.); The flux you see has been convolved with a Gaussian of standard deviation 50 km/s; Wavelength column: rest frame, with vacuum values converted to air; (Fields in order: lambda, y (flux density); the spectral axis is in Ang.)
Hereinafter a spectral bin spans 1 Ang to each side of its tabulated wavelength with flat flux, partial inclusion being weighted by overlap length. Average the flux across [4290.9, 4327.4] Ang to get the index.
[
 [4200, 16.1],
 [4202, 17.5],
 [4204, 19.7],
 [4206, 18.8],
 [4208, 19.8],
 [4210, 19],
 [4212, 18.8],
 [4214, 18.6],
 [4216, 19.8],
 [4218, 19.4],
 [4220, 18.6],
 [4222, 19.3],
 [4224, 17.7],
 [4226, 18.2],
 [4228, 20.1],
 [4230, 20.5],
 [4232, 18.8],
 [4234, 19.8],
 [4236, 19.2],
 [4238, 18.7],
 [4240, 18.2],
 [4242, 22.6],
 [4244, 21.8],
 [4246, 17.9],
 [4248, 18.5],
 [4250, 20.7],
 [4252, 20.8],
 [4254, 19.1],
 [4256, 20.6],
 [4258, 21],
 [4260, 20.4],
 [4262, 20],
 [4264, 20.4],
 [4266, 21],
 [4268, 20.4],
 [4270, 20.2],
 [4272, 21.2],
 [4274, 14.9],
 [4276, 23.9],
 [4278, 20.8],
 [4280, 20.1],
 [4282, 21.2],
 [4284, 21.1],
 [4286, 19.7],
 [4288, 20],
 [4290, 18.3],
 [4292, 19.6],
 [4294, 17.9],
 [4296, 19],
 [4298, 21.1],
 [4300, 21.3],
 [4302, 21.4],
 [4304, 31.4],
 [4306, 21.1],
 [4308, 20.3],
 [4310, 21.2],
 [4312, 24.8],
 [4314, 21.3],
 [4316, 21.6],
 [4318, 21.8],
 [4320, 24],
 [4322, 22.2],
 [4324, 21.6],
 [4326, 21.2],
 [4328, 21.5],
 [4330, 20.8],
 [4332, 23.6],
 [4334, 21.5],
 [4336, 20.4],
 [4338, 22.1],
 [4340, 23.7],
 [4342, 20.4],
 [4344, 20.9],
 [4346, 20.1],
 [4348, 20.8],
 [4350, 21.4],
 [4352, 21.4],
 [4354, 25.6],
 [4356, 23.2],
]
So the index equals 21.8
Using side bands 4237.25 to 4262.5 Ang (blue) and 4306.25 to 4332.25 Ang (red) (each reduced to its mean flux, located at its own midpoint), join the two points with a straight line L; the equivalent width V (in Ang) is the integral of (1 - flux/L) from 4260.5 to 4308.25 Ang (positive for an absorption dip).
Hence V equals 0.7 Ang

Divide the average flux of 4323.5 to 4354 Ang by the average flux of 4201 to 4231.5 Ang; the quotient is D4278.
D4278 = 1.1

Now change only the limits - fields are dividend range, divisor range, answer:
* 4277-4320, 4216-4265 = 1.08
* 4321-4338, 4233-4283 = 1.07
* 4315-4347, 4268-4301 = 1.08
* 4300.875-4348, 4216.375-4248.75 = 1.14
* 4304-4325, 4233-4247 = 1.14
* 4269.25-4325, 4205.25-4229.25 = 1.11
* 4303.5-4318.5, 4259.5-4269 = 1.11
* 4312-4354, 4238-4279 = 1.08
